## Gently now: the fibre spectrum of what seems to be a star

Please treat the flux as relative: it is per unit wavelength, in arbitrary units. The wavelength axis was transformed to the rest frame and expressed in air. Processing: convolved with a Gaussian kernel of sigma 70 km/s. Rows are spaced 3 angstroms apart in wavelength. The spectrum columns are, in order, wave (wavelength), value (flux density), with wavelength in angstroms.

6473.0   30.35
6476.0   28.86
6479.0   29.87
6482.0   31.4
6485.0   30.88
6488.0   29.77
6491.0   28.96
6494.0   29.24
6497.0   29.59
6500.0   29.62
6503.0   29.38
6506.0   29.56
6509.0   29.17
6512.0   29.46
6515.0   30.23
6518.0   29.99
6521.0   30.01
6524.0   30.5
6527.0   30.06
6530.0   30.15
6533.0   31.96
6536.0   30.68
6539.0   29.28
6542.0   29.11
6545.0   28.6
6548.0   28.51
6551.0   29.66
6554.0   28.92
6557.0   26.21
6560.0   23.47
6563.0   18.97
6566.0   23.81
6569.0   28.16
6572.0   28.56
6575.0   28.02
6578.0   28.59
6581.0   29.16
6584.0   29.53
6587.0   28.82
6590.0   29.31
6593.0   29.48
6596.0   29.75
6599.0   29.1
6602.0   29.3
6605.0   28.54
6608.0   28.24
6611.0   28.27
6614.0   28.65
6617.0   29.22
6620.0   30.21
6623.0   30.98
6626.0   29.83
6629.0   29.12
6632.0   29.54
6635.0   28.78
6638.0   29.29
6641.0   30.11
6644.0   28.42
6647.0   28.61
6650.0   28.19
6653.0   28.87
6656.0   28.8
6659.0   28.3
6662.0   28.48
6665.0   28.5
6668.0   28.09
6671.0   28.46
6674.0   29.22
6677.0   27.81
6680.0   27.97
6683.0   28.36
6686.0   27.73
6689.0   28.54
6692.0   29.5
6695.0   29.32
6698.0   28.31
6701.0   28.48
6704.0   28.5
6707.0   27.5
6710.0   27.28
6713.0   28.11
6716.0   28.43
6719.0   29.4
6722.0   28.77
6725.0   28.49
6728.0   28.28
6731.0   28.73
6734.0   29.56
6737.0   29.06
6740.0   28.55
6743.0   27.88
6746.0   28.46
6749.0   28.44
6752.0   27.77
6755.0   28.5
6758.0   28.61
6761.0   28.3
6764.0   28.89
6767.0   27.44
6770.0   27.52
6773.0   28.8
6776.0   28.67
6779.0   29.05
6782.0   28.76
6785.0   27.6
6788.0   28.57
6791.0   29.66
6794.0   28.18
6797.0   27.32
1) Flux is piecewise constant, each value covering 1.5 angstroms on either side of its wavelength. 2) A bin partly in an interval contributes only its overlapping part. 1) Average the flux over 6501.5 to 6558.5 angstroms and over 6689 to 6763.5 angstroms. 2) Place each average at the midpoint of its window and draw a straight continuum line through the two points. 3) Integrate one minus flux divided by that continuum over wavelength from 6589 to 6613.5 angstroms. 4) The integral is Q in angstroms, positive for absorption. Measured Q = 0.2 angstroms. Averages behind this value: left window 29.5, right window 28.5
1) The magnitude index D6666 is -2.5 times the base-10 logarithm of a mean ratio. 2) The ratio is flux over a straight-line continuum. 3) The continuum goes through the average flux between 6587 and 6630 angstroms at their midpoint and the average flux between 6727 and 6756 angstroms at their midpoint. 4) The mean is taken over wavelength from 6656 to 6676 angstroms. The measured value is 0.017 mag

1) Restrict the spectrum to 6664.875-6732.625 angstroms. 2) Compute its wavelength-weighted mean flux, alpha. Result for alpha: 28.4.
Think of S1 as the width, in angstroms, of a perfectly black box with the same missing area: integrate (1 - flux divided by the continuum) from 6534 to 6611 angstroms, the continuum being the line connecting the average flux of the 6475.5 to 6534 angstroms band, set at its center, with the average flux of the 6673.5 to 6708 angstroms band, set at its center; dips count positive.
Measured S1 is 3.36 angstroms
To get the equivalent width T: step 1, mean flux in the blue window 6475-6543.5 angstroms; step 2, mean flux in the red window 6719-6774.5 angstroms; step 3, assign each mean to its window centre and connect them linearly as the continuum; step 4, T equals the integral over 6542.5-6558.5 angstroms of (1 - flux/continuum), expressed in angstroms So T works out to 0.7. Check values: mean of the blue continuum 29.9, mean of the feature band 28.4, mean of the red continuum 28.5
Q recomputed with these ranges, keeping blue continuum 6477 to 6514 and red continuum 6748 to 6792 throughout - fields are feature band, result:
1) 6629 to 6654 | 0.0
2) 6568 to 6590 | 0.4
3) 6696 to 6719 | 0.4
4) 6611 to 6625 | -0.2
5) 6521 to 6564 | 1.5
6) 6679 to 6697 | 0.1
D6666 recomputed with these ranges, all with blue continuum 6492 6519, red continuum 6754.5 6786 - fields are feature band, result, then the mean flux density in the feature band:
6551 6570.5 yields 0.161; 25.3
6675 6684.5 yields 0.026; 28.1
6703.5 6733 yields 0.010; 28.4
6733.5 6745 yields -0.006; 28.7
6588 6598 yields -0.011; 29.5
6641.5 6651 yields 0.013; 28.6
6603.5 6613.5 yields 0.027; 28.4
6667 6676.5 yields 0.011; 28.5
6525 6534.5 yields -0.045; 30.7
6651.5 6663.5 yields 0.010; 28.6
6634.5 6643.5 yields -0.014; 29.4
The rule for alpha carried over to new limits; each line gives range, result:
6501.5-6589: 28.6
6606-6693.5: 28.8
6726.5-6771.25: 28.4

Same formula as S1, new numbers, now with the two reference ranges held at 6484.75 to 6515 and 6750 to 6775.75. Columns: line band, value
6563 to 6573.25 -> 1.25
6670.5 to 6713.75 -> 0.39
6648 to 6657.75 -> 0.06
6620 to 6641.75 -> -0.59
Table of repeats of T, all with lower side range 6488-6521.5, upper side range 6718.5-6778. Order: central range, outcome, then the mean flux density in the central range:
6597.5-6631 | -0.2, 29.2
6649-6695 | 0.5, 28.5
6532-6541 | -0.3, 30.5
